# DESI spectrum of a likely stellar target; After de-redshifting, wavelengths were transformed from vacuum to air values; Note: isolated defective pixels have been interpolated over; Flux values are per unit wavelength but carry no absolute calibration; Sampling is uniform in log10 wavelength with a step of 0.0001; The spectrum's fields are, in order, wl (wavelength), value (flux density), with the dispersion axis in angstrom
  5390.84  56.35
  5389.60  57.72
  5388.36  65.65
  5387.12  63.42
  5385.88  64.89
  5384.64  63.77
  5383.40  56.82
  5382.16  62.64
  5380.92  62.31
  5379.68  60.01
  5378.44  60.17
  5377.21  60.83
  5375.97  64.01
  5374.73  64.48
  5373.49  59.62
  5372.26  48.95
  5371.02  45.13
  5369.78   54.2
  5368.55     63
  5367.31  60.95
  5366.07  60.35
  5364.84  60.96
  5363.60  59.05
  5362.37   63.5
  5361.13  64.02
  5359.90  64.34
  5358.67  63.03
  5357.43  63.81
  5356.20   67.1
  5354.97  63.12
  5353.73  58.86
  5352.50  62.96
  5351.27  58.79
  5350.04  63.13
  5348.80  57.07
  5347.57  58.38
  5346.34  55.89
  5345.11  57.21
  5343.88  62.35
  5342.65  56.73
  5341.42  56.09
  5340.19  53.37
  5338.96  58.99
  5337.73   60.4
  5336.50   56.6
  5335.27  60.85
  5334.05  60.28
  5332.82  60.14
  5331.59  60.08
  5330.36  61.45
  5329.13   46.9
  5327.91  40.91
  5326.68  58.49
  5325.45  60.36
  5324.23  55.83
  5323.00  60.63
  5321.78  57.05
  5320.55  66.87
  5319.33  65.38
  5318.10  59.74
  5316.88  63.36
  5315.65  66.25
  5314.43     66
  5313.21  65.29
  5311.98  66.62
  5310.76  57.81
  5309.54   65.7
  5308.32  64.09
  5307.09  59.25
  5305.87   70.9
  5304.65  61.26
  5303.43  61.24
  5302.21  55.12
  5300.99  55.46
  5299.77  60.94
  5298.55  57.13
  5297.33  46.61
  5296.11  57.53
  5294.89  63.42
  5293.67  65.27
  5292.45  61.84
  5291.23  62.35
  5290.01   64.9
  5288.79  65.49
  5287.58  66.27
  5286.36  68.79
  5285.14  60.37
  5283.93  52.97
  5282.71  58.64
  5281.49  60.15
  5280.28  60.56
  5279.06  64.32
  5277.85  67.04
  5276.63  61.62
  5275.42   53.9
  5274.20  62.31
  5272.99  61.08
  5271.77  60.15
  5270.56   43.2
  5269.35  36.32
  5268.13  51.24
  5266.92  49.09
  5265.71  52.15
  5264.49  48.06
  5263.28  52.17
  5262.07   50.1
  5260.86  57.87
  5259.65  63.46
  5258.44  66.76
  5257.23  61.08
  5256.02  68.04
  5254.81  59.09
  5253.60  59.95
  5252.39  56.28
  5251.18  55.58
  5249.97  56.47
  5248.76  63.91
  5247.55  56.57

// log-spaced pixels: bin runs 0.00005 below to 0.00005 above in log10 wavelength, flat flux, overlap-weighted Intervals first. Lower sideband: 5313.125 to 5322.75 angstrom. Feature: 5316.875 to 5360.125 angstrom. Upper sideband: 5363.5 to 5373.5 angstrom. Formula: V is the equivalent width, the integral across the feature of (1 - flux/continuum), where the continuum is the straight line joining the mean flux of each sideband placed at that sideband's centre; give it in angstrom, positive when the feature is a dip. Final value 1.0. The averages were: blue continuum 63.6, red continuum 56.6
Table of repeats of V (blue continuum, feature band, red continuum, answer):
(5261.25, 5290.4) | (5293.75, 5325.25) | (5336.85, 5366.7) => -1.5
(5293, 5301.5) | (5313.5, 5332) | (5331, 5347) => -0.4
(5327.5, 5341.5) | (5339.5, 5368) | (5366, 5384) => -1.4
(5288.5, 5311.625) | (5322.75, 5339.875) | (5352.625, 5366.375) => 1.3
